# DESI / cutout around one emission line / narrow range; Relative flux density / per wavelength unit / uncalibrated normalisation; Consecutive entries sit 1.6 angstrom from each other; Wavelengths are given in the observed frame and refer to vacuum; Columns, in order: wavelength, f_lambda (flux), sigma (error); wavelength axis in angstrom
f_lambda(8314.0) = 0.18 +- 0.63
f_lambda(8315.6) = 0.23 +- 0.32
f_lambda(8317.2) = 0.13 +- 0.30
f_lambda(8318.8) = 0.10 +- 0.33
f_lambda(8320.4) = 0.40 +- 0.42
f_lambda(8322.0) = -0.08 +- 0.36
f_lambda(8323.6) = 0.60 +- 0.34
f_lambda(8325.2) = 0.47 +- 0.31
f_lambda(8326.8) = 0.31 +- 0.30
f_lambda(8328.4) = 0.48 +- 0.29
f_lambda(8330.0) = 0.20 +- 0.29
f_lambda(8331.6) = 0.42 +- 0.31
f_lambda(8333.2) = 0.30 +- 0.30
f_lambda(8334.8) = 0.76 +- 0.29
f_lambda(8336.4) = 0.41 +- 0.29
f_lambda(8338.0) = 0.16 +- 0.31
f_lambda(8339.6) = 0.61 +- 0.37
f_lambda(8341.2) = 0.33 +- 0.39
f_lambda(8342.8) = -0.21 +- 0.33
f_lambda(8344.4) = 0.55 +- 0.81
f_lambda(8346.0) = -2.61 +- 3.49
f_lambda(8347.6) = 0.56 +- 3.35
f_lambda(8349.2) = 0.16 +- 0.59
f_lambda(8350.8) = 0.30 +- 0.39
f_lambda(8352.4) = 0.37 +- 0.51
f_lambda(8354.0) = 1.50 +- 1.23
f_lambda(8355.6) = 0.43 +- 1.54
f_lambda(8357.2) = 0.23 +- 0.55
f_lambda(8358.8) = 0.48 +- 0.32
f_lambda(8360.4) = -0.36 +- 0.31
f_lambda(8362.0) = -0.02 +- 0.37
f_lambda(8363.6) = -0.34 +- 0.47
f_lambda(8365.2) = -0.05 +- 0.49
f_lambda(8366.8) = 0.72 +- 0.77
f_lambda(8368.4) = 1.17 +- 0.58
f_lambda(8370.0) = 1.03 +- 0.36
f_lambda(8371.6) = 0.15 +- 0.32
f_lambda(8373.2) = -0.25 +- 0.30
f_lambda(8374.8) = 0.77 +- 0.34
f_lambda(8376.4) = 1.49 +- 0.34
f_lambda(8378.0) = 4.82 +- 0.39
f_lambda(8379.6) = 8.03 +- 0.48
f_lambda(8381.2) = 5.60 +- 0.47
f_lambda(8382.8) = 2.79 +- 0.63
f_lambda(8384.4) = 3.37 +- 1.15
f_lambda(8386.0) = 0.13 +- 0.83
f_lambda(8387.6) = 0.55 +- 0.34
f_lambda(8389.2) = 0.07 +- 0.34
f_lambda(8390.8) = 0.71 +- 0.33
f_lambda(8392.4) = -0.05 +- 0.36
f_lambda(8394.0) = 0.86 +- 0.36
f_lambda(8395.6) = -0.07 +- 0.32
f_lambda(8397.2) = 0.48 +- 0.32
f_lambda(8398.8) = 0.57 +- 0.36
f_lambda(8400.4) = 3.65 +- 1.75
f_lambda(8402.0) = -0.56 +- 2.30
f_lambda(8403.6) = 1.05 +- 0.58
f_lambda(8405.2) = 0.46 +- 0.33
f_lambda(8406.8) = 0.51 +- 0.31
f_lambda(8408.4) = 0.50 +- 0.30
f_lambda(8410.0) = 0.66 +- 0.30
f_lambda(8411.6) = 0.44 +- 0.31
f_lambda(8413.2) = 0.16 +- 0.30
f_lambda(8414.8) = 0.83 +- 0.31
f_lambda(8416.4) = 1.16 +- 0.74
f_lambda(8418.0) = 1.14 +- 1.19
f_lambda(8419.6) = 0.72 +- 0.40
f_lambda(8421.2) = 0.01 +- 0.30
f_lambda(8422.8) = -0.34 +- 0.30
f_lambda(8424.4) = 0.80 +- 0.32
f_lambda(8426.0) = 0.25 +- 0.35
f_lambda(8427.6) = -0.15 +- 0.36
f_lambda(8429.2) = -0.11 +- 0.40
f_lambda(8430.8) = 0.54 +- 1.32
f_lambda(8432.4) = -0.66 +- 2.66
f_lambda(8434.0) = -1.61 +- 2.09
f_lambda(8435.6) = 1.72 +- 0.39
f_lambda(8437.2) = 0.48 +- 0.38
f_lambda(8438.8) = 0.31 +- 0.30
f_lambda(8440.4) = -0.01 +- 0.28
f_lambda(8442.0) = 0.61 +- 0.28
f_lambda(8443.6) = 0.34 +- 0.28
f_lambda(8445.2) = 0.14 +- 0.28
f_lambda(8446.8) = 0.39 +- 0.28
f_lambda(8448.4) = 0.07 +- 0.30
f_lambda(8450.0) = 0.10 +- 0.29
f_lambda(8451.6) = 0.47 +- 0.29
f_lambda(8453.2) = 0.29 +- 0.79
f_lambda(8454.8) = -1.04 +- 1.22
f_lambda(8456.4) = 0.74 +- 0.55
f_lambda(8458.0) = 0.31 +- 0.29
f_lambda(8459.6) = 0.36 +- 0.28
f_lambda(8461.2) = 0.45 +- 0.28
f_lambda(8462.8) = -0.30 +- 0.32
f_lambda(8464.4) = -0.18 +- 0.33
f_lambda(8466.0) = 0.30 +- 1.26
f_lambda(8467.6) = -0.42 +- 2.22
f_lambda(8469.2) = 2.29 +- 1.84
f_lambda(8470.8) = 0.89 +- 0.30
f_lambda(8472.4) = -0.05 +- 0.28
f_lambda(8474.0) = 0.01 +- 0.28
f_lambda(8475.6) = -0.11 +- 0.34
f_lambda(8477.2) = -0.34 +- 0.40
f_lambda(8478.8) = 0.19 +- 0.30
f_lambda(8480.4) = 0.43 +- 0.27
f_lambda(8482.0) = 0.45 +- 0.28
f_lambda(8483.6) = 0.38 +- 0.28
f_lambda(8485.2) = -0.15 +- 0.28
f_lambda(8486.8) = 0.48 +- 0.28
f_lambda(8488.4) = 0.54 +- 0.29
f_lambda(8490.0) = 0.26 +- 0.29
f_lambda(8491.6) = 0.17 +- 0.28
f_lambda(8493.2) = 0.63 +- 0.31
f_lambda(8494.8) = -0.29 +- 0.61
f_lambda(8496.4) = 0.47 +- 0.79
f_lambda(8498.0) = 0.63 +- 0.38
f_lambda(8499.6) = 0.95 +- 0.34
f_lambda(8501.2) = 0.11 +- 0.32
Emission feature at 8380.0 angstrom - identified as H-beta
